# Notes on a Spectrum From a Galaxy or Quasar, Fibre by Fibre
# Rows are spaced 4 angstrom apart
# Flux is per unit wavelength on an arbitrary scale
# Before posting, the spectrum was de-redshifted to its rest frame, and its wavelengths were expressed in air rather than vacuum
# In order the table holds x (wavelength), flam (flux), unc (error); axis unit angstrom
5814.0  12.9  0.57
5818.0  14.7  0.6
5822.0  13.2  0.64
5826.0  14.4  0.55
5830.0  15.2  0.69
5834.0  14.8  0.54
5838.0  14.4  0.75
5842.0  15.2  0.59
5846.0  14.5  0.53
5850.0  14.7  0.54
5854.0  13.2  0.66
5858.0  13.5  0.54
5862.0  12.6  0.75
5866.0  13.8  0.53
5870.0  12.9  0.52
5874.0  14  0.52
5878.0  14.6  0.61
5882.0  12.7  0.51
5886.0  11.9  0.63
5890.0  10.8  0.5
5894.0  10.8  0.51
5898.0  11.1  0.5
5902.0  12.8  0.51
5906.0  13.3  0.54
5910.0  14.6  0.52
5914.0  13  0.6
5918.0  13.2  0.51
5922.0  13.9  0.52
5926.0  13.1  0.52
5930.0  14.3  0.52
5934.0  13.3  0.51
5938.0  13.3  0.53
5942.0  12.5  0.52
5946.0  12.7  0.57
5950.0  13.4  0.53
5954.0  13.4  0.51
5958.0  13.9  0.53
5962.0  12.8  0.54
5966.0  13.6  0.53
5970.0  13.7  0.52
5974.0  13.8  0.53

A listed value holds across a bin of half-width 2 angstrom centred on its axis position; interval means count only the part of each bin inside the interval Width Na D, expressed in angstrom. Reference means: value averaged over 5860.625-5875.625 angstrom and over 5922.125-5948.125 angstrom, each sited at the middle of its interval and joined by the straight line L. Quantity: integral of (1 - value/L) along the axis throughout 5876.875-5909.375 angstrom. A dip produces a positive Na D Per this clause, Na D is 2.5 angstrom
